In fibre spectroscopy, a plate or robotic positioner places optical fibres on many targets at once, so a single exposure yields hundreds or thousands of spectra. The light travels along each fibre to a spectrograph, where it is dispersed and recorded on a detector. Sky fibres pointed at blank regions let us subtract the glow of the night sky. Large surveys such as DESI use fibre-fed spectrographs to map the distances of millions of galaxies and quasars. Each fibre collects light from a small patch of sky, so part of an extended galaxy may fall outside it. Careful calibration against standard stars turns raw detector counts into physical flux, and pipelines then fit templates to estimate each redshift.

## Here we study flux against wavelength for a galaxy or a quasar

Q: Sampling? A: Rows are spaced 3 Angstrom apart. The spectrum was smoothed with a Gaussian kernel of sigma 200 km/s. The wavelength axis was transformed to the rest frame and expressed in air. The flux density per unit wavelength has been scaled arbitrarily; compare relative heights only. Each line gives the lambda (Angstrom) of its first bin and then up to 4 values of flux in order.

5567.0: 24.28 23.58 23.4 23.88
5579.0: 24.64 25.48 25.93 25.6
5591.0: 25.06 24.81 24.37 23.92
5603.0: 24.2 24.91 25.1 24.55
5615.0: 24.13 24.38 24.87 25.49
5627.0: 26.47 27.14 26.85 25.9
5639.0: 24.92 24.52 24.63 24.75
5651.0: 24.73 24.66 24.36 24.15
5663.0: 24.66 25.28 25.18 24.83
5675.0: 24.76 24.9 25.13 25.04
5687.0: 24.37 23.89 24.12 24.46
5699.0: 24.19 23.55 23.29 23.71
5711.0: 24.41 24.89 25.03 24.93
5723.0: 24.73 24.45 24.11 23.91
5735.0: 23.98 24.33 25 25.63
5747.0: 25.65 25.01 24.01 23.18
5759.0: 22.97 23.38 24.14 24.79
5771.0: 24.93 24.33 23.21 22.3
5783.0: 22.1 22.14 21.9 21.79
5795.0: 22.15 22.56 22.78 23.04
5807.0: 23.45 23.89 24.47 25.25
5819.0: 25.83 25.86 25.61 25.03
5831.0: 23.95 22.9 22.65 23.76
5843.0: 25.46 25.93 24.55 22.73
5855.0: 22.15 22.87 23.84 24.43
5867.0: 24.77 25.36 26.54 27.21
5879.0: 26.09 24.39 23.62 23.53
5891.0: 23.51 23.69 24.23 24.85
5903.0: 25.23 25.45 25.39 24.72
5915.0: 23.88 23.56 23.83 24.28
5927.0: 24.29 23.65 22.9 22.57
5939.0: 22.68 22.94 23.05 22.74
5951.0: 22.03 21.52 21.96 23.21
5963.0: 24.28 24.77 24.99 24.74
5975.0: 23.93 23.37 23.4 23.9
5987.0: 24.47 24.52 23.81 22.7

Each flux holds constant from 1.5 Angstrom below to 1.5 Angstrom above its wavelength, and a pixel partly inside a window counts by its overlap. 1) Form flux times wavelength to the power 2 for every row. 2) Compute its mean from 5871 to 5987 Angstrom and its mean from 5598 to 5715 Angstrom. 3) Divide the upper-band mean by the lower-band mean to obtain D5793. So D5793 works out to 1.1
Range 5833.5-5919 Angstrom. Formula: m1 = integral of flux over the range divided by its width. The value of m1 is 24.4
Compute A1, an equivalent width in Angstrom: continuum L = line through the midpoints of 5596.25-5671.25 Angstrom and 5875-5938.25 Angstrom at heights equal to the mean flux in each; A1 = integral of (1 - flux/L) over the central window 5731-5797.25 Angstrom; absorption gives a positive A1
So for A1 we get 2.65 Angstrom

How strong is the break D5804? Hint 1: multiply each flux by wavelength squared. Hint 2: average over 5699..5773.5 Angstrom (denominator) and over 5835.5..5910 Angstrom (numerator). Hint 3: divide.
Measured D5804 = 1.1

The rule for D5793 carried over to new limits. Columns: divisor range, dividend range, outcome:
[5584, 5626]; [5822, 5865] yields 1.05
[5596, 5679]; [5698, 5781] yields 1.01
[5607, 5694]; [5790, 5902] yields 1.04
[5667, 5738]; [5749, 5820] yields 0.99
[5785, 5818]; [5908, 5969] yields 1.06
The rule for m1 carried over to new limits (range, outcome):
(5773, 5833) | 23.6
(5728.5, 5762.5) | 24.3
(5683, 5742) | 24.3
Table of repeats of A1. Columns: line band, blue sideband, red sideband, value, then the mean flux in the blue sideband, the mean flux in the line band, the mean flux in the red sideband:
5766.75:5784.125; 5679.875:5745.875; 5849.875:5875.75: 0.5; 24.4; 23.6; 24.2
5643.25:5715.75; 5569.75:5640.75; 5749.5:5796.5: -0.8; 25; 24.5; 23.2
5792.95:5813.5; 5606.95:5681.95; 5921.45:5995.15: 1.0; 25.1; 23.1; 23.5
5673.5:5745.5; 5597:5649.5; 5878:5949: 0.9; 25.1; 24.5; 24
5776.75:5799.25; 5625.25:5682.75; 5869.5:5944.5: 2.3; 25.1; 22.2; 24.3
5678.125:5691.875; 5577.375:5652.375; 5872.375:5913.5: 0.2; 25.1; 24.6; 24.9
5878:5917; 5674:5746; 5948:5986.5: -1.2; 24.5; 24.5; 23.5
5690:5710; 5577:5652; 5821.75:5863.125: 0.6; 25.1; 23.9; 24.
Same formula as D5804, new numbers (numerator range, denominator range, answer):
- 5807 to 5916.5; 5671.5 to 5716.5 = 1.07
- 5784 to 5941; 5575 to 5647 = 1.05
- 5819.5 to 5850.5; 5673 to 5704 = 1.06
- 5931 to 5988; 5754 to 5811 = 1.07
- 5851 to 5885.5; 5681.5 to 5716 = 1.08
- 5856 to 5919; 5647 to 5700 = 1.08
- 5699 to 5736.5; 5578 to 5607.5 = 1.02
